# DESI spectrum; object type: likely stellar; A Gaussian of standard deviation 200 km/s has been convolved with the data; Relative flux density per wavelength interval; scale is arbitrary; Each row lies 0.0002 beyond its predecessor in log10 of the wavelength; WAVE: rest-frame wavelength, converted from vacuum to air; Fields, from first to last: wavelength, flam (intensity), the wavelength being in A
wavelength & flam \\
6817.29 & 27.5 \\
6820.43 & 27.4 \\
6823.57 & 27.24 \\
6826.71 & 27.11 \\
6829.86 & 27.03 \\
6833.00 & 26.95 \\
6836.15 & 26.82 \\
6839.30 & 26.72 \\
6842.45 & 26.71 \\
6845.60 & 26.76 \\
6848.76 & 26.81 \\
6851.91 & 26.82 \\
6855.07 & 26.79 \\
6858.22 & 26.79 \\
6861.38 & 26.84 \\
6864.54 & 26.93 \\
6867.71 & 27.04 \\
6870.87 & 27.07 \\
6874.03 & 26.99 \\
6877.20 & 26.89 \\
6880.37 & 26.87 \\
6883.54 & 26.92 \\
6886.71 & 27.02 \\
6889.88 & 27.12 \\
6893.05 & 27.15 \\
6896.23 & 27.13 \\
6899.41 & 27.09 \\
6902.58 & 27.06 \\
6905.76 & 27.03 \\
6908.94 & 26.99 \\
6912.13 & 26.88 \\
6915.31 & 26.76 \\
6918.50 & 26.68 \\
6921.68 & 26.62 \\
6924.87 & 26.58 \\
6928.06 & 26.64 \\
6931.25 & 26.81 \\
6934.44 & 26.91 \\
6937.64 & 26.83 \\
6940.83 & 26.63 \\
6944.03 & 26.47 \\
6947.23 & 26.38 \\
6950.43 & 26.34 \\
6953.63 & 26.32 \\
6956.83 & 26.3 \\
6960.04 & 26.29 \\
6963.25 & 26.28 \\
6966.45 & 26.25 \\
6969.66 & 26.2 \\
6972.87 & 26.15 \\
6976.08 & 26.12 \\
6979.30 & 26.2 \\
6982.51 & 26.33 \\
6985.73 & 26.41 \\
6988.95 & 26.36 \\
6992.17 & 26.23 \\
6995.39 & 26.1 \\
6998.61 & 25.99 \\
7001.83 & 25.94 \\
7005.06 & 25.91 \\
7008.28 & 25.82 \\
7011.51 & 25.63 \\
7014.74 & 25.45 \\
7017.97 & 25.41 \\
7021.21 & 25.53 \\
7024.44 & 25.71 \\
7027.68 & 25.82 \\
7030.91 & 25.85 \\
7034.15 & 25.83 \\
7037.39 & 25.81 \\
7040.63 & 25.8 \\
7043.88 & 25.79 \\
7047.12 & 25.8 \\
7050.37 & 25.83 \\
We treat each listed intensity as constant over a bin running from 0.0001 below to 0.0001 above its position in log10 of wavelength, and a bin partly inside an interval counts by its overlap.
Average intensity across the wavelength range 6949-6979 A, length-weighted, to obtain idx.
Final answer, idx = 26.2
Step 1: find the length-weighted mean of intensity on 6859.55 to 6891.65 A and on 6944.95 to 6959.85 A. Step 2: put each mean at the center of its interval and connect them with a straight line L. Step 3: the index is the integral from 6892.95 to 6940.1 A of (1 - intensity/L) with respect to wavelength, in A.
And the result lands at -0.41 A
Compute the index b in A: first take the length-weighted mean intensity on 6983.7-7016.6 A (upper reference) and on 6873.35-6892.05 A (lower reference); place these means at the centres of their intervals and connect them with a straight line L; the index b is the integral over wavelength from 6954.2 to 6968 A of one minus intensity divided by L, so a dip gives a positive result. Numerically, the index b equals 0.0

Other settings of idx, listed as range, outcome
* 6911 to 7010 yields 26.4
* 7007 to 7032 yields 25.6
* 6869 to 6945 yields 26.9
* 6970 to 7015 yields 26.1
